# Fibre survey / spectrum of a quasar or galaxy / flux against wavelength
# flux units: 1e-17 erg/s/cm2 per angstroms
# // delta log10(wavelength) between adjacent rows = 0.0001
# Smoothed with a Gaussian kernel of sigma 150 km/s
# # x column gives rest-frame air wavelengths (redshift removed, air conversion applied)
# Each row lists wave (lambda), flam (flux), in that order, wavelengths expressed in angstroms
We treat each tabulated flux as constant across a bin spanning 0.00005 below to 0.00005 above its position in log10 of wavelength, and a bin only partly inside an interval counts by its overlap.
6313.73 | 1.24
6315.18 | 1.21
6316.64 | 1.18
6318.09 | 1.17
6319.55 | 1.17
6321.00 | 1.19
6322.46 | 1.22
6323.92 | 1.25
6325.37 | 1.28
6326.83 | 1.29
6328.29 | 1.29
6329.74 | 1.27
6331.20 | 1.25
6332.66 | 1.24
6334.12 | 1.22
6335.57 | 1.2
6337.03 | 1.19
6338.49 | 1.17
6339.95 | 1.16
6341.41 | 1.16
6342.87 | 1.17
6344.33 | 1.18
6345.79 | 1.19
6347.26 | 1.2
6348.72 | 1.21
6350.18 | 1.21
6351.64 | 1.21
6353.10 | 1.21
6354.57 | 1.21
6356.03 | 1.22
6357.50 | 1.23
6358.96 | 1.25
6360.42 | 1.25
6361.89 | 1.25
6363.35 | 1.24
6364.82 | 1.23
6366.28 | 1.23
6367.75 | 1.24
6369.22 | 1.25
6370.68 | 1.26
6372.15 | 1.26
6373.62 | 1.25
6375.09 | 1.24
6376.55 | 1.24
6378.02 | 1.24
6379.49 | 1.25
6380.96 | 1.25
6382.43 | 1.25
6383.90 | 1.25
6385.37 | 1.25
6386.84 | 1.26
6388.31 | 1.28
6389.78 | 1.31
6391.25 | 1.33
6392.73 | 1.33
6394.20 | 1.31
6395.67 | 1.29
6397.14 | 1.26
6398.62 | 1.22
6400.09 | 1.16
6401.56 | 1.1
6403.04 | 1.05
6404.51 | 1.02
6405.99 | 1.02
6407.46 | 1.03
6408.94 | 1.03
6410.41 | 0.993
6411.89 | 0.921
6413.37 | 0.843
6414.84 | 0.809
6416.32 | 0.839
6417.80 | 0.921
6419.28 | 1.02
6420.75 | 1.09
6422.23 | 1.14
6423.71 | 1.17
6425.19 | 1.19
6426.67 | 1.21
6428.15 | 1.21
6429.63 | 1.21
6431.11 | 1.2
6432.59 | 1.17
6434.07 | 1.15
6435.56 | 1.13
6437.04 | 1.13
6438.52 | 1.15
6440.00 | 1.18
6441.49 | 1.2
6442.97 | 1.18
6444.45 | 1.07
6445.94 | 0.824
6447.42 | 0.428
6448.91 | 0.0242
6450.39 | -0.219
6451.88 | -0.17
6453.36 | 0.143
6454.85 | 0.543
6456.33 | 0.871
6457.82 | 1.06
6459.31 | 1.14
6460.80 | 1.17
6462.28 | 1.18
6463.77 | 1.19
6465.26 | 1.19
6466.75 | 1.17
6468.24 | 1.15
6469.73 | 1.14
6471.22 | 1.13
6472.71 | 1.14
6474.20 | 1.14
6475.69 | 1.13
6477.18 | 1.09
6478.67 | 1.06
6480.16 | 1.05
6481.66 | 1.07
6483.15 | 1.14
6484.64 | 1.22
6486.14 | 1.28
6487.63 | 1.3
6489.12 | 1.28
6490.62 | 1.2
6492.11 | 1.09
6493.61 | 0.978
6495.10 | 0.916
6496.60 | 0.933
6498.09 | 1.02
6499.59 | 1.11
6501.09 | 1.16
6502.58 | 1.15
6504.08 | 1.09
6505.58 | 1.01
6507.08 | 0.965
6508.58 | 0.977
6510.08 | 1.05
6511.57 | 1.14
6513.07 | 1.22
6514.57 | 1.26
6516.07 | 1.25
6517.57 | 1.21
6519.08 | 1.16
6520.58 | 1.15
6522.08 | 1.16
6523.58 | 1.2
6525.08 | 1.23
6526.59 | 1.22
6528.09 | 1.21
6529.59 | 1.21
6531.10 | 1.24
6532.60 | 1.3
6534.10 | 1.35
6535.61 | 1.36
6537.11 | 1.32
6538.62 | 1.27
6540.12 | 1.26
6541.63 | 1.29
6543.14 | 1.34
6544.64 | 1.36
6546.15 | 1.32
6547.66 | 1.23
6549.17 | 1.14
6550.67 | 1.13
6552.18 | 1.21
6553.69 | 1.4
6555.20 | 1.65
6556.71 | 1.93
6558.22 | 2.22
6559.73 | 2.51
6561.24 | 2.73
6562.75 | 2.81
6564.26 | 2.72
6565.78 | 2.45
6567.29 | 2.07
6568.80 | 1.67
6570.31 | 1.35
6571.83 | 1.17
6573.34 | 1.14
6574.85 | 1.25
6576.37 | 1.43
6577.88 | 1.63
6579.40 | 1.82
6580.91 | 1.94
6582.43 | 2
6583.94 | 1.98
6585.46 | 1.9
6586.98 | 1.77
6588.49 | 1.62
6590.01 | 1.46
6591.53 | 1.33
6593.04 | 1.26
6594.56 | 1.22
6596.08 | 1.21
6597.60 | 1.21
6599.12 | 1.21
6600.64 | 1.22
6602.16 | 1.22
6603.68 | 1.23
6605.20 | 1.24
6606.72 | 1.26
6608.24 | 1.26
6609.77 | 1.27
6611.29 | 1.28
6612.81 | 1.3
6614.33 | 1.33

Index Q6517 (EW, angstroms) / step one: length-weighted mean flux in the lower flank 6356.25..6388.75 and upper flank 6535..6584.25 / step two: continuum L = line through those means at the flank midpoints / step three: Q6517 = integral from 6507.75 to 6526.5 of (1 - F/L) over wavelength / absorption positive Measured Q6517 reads 4.8 angstroms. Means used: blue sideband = 1.25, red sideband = 1.67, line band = 1.17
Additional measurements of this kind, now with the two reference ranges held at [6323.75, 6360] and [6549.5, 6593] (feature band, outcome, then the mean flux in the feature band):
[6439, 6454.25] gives 9.26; 0.575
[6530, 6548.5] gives 4.36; 1.3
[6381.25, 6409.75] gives 3.18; 1.2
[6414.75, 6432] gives 3.94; 1.1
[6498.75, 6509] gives 3.47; 1.07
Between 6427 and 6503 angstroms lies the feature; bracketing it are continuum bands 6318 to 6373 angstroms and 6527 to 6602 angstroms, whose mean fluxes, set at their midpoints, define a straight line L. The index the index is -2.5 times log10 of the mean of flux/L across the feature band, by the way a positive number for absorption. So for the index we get 0.36 mag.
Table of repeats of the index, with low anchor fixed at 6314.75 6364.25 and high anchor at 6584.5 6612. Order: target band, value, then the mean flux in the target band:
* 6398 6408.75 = 0.16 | 1.08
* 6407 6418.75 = 0.33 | 0.922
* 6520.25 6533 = 0.08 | 1.21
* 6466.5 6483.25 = 0.15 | 1.12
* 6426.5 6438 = 0.08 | 1.17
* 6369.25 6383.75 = -0.01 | 1.25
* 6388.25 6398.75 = -0.04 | 1.3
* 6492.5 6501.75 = 0.26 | 1.02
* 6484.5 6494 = 0.08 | 1.2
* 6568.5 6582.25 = -0.13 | 1.5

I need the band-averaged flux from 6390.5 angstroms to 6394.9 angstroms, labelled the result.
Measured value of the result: 1.32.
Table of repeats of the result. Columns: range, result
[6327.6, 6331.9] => 1.27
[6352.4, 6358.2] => 1.22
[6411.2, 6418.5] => 0.866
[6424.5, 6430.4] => 1.21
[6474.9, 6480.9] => 1.08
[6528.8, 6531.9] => 1.23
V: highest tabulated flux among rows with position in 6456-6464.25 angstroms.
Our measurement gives 1.19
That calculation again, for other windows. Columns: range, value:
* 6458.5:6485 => 1.22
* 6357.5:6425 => 1.33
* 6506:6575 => 2.81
